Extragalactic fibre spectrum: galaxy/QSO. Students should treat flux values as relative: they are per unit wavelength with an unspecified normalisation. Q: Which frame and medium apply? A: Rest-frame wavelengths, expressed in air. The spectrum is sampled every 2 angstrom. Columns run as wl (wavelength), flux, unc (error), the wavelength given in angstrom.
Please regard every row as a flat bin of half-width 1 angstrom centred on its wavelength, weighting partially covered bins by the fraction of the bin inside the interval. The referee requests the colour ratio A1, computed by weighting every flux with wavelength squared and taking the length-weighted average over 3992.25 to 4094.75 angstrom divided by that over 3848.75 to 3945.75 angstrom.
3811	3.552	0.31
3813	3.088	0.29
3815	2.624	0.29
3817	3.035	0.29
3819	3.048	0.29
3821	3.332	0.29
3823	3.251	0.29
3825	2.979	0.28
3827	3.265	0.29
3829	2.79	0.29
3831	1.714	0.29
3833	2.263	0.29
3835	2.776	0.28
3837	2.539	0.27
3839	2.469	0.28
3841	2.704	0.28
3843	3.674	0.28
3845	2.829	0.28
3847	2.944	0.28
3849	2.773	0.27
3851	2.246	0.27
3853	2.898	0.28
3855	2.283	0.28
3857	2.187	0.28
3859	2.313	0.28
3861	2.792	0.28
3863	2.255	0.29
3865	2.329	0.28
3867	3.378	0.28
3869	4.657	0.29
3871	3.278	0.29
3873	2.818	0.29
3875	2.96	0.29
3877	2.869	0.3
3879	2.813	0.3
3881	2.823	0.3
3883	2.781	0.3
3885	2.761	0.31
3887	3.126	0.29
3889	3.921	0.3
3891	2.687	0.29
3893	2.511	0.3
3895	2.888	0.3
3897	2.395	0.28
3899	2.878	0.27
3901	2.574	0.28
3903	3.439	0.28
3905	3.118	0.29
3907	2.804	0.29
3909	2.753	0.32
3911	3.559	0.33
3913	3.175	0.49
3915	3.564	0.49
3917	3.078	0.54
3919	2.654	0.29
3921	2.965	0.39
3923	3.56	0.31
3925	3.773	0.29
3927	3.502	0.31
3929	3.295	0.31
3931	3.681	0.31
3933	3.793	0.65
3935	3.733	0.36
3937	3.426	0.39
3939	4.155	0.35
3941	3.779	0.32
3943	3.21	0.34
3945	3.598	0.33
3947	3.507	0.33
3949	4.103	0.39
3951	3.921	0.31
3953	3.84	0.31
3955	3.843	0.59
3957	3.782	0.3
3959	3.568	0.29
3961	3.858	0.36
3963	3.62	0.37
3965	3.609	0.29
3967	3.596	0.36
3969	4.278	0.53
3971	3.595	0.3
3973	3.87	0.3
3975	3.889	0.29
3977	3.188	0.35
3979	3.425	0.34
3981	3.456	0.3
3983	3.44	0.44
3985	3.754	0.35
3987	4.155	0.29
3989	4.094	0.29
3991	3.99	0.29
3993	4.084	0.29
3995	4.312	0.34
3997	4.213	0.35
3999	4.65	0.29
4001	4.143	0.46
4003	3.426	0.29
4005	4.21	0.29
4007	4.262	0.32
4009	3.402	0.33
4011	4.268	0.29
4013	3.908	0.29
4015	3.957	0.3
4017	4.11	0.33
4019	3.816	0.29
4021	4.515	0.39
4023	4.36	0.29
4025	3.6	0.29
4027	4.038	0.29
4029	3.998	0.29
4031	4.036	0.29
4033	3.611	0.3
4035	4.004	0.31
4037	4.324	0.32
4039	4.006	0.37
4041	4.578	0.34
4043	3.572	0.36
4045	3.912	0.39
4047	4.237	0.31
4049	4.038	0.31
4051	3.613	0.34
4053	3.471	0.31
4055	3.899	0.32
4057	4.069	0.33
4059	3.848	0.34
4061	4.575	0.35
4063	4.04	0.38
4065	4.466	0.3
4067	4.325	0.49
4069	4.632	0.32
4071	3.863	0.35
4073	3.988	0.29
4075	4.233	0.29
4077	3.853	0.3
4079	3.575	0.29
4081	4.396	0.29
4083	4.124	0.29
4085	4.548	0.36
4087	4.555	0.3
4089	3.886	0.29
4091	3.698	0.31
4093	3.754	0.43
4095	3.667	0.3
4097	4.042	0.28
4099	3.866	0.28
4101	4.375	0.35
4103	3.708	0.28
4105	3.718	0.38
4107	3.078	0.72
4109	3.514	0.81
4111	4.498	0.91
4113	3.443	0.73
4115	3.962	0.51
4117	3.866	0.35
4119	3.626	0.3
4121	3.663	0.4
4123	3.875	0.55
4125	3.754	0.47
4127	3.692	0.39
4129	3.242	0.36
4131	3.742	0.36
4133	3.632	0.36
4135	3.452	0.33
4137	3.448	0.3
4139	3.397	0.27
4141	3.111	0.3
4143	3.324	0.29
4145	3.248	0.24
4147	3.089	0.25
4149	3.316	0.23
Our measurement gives 1.42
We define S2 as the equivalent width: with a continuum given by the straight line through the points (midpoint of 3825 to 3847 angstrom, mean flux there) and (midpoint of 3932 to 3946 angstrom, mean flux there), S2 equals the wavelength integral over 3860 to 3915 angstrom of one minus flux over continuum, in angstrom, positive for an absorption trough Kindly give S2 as 3.6 angstrom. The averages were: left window 2.73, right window 3.67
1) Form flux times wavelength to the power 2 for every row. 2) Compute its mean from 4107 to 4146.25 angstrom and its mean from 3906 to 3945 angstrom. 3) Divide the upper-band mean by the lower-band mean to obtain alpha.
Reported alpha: 1.2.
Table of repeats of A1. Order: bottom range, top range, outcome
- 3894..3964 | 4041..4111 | 1.26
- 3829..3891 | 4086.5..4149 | 1.48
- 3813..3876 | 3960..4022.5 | 1.49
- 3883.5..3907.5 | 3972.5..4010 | 1.40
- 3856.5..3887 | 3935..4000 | 1.38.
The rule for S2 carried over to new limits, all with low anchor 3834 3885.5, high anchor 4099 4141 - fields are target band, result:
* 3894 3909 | 0.46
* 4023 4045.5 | -3.97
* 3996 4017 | -4.76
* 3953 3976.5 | -4.48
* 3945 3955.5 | -2.38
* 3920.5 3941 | -3.79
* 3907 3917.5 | -0.72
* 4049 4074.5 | -4.28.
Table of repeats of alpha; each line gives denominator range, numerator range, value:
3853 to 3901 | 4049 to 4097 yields 1.57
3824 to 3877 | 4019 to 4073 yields 1.61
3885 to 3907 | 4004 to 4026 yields 1.46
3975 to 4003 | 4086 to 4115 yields 1.04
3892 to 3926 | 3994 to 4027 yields 1.41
